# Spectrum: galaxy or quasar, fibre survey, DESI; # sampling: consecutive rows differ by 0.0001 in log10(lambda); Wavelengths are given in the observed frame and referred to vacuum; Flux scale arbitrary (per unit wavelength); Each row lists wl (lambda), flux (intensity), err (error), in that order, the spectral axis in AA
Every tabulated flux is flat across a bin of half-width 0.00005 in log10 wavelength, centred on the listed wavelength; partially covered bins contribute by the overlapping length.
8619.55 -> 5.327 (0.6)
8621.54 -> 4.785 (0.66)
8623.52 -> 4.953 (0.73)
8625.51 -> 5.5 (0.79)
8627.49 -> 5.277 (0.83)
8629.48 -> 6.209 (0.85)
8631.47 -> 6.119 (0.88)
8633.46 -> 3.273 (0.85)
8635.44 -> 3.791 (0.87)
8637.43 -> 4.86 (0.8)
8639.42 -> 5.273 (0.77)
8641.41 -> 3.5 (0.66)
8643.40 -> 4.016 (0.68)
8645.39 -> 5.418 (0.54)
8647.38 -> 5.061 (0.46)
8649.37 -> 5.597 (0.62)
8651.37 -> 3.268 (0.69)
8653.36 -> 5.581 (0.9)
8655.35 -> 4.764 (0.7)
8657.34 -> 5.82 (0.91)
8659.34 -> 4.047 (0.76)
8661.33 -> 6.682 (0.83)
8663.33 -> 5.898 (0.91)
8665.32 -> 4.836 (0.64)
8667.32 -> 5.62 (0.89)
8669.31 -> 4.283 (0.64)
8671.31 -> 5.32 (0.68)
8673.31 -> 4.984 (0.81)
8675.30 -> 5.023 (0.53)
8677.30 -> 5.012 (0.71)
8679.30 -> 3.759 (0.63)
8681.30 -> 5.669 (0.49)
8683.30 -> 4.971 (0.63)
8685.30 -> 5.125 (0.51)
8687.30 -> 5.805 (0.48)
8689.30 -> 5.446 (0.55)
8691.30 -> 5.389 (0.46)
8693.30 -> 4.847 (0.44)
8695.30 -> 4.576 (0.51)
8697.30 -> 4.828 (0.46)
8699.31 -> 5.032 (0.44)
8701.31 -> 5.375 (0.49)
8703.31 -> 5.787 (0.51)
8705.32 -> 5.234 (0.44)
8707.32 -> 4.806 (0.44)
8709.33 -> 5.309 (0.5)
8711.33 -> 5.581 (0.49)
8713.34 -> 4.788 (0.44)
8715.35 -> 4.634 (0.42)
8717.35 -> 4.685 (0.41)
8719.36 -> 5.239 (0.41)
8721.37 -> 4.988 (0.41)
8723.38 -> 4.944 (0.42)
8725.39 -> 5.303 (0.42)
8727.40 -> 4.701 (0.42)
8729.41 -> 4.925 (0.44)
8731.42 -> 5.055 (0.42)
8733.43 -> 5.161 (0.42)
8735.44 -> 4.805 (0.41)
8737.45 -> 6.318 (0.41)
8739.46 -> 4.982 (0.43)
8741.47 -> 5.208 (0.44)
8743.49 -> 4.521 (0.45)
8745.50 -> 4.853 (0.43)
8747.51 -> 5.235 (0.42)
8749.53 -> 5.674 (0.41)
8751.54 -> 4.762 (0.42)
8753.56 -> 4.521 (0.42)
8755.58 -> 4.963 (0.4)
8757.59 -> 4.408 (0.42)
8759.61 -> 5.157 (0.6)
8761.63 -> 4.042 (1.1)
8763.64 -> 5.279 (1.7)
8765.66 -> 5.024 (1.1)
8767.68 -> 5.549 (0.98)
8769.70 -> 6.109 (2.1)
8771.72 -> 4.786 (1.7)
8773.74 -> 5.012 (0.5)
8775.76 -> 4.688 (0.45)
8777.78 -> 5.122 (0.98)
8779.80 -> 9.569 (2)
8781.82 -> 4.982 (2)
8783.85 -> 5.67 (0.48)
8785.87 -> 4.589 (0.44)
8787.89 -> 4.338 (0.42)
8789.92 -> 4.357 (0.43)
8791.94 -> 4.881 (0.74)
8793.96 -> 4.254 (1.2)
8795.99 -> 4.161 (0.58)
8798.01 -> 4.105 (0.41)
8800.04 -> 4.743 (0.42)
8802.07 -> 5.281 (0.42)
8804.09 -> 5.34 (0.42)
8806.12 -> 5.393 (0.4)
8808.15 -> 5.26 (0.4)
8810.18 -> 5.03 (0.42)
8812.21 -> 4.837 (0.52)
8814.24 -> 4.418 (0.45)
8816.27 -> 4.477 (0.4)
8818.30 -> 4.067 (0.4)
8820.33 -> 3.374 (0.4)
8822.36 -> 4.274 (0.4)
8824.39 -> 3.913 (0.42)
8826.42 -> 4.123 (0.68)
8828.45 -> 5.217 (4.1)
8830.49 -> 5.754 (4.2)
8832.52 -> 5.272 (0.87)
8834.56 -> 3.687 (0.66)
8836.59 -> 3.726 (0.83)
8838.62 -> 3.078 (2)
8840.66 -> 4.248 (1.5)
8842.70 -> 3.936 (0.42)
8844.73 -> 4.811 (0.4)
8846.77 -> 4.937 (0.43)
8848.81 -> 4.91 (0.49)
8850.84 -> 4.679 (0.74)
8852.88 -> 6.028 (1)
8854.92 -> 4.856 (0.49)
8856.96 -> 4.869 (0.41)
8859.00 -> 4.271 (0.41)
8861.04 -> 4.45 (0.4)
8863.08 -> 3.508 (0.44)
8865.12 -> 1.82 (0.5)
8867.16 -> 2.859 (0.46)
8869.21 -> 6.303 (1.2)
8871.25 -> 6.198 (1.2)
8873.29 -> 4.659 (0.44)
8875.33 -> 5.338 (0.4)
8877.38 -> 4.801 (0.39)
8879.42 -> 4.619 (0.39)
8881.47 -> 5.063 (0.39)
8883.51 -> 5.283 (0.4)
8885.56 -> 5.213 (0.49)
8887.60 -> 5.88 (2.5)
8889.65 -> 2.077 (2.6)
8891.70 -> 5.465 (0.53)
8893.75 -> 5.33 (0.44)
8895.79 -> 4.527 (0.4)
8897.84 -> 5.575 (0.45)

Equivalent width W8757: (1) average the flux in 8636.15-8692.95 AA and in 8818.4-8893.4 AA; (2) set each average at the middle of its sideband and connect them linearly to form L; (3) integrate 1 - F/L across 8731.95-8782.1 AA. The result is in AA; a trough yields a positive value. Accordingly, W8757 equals -4.60 AA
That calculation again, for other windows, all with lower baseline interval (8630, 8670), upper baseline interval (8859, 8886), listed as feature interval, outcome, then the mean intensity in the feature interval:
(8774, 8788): -2.6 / 5.62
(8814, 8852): 2.3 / 4.37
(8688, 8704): -1.0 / 5.16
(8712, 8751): -2.1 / 5.05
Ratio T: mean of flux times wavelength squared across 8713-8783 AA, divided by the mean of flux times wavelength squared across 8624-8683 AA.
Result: 1.06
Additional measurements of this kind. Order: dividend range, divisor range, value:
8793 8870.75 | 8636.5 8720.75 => 0.92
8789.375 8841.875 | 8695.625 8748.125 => 0.91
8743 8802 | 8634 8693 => 1.03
